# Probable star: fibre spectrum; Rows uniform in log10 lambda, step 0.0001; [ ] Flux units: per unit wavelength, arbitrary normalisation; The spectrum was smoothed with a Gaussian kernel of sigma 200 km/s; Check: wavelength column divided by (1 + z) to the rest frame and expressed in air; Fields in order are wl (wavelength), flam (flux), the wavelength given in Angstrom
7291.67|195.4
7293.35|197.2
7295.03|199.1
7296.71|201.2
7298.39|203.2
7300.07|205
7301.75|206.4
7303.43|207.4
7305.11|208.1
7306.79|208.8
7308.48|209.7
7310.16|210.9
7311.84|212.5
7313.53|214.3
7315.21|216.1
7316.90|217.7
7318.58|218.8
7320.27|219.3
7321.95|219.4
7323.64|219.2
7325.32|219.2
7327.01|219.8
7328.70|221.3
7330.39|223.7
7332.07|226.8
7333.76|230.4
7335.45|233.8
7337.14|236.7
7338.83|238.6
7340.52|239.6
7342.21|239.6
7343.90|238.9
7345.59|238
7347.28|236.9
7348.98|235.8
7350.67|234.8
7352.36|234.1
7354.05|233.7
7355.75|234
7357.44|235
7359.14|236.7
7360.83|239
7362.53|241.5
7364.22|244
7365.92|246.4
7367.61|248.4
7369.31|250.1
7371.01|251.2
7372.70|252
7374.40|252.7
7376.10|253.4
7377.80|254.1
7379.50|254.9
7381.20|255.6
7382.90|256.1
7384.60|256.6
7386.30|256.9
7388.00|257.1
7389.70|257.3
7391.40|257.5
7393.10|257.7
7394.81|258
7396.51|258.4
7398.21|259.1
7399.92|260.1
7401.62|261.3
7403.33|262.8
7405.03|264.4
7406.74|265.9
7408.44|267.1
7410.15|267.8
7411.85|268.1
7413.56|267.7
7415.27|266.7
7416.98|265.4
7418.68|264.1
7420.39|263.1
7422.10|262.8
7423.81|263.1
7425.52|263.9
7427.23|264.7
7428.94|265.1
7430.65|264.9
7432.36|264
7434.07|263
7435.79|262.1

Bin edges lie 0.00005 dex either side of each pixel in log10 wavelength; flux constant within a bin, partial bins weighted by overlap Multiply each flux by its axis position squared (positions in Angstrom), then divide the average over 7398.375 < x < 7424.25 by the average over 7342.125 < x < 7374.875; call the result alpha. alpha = 1.1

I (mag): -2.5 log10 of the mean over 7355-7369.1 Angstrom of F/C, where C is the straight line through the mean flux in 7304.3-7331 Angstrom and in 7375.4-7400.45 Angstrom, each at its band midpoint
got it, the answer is 0.003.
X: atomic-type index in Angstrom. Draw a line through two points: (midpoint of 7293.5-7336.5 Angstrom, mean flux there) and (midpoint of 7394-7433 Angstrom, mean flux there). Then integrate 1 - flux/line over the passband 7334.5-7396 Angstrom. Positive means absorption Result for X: -1.5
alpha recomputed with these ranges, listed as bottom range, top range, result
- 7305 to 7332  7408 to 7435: 1.26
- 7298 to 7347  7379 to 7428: 1.21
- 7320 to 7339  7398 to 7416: 1.20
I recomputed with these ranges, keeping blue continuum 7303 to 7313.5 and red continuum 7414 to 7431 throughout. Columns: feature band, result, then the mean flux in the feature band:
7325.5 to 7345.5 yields -0.04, 232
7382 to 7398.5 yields -0.04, 257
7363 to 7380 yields -0.05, 250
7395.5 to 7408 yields -0.03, 262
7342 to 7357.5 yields -0.03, 236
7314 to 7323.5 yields -0.02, 218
